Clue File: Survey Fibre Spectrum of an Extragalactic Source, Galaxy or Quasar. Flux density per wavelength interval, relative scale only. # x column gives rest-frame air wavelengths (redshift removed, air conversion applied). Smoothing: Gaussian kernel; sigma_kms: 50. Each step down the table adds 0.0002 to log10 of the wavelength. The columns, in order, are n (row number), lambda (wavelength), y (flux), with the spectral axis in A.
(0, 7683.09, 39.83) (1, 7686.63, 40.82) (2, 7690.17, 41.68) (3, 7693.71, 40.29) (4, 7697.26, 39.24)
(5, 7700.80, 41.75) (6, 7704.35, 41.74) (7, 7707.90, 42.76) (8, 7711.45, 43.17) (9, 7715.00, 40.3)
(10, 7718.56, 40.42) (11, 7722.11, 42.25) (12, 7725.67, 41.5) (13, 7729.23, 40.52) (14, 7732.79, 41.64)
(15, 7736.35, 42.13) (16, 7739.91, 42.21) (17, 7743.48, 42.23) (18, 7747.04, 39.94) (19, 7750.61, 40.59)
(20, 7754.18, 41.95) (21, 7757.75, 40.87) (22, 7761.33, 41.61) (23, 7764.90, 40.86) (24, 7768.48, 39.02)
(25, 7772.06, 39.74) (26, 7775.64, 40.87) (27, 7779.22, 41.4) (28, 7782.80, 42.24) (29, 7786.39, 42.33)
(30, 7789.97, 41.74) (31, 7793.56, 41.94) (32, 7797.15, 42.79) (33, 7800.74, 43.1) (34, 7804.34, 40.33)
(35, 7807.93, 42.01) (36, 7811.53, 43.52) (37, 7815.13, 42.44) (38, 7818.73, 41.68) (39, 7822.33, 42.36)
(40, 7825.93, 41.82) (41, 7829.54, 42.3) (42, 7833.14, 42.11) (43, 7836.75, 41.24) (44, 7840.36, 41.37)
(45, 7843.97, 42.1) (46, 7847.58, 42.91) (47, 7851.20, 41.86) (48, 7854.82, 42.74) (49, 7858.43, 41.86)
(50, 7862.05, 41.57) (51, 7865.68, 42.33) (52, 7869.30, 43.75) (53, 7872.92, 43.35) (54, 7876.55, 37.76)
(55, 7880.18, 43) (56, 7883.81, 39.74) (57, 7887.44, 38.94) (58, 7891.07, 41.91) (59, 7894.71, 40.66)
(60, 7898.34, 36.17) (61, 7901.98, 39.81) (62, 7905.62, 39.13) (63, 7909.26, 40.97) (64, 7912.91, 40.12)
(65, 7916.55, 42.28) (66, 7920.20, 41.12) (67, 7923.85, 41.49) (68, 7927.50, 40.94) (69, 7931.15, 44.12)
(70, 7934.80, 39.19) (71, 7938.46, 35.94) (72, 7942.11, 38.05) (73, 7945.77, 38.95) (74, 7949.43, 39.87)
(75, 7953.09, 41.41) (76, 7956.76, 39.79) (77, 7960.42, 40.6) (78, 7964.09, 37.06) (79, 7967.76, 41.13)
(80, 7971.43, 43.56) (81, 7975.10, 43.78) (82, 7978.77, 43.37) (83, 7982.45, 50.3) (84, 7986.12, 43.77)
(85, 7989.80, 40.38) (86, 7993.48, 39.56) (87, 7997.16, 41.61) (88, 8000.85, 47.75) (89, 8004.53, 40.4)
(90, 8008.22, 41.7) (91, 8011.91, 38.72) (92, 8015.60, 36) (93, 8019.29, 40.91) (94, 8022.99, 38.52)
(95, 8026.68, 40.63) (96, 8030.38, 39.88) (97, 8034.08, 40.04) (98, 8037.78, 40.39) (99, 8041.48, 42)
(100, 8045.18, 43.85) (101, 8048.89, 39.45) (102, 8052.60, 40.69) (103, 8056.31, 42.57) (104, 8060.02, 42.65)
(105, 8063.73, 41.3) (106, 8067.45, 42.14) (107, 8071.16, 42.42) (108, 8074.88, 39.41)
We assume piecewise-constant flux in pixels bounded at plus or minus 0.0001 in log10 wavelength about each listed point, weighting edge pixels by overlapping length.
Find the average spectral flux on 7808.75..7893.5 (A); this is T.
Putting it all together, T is 41.8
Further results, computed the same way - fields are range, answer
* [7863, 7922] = 40.7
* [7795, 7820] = 42.3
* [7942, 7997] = 41.6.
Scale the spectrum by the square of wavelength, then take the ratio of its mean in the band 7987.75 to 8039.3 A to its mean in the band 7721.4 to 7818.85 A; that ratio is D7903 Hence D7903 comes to 1.04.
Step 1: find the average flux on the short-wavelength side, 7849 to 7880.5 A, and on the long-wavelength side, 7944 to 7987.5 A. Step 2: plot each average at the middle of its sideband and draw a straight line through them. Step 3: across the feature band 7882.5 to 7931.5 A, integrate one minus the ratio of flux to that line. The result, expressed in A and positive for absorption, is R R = 1.8 A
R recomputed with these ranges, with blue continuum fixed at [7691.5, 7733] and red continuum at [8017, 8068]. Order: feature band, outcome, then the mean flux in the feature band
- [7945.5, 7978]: 0.17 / 40.9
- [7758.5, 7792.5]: 0.11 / 41.1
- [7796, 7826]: -0.76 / 42.2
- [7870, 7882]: -0.13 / 41.6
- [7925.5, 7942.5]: 0.53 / 39.8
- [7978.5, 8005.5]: -1.61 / 43.5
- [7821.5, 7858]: -0.79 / 42.1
